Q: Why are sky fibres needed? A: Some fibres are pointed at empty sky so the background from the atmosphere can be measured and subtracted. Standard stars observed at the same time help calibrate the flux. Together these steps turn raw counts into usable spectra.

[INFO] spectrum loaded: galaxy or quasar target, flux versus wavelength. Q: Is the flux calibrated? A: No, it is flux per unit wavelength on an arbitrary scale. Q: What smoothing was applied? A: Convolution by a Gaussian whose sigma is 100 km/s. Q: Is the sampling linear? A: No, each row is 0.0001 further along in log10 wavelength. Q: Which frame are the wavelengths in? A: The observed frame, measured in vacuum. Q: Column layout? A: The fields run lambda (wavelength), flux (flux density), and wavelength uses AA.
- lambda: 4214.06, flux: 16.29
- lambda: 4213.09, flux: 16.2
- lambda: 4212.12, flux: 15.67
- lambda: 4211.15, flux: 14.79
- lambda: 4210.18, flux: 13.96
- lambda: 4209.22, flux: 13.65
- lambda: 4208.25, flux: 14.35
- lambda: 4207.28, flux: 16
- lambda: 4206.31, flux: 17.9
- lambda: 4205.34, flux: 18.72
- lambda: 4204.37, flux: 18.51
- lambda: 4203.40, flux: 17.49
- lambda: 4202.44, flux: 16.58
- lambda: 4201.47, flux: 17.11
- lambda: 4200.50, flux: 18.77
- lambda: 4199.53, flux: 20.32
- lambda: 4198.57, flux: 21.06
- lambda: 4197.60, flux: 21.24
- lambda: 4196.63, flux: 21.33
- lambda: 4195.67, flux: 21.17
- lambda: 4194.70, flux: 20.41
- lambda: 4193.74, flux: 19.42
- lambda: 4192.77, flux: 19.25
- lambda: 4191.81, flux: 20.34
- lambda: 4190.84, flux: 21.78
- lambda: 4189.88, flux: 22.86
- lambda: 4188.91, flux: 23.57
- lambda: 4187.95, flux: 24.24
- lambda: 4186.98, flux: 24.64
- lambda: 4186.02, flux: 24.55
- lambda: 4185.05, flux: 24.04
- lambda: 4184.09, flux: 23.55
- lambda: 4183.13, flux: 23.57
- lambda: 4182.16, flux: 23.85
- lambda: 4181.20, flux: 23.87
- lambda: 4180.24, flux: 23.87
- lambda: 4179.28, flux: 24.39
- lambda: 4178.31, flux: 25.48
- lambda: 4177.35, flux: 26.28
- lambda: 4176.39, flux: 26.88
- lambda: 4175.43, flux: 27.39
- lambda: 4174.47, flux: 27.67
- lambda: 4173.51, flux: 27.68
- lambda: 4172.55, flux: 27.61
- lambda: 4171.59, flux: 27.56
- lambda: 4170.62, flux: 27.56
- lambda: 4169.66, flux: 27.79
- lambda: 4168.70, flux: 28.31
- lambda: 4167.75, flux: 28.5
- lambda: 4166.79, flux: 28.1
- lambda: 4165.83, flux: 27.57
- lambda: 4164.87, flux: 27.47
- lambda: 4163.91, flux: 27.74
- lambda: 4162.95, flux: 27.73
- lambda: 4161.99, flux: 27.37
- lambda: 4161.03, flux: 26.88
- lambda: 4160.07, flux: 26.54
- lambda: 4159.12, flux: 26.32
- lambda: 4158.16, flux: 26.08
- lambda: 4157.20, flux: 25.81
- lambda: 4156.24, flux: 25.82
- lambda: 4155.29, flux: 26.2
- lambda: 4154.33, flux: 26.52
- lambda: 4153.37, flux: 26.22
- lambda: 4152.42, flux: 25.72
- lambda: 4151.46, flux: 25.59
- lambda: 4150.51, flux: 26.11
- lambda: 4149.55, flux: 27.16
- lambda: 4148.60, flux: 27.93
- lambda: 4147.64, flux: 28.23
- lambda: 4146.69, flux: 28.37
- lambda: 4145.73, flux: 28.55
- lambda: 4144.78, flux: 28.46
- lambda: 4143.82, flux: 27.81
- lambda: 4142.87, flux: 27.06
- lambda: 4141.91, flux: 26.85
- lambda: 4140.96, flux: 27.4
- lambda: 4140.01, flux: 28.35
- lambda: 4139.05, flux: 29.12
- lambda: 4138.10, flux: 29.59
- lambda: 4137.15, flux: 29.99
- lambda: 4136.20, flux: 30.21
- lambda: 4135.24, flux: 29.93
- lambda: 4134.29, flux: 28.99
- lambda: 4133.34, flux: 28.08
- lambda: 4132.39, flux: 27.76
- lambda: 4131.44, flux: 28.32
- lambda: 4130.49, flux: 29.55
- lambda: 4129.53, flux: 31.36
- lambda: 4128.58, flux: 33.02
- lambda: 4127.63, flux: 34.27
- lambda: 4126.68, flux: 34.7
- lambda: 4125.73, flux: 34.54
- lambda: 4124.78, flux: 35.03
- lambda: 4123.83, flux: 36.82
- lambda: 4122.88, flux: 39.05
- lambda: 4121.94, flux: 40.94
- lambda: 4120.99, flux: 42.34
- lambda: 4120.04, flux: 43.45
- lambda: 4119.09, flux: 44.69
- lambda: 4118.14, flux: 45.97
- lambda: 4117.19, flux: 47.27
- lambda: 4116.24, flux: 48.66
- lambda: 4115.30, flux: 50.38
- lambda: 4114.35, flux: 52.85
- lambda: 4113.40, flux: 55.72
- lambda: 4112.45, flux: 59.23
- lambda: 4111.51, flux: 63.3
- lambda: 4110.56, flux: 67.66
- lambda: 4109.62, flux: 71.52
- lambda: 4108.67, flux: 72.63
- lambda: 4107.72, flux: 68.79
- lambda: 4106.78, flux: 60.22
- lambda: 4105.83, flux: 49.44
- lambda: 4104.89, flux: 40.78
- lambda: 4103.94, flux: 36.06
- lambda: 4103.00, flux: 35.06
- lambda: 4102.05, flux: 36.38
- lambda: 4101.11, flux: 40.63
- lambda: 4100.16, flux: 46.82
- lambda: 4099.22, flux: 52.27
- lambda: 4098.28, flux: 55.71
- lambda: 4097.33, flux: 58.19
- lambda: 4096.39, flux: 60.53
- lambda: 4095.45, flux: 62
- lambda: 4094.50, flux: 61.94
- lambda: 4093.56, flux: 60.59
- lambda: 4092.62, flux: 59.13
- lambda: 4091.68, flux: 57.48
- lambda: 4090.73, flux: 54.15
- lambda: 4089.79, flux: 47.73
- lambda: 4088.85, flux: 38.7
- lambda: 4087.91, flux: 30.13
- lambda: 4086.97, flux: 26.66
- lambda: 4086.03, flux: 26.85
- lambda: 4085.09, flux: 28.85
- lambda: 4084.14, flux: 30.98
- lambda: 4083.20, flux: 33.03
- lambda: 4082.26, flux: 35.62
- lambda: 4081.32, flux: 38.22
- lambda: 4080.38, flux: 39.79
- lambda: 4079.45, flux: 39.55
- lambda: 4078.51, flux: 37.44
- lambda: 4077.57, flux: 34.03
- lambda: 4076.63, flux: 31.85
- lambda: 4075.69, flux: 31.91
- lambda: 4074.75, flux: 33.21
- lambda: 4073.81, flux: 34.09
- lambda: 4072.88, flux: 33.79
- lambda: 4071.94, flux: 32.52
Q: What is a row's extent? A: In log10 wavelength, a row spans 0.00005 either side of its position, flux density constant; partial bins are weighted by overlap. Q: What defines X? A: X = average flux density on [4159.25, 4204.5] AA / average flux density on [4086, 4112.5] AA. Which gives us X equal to 0.5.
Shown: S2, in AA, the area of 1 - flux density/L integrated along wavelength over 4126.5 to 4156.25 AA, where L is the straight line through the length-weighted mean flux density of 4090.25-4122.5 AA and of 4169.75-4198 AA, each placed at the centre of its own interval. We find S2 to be 8.5 AA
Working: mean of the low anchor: 53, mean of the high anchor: 24.1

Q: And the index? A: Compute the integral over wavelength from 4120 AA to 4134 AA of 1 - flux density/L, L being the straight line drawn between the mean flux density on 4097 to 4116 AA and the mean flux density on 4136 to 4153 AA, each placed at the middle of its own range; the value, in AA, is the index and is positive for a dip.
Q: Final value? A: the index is 1.98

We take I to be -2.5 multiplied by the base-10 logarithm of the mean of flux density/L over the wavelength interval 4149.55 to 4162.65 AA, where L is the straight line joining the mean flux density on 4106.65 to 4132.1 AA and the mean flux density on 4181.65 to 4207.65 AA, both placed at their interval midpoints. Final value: 0.28 mag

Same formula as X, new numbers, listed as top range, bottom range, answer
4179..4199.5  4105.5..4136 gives 0.50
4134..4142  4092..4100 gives 0.50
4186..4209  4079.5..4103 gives 0.44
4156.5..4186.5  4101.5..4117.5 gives 0.49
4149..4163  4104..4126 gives 0.52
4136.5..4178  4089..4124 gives 0.53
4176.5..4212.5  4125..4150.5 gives 0.70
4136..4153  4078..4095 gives 0.67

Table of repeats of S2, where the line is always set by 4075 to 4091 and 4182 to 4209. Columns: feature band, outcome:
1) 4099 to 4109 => -4.9 AA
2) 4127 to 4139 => -0.6 AA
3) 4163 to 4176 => -2.1 AA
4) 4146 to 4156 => -0.2 AA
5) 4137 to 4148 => -0.3 AA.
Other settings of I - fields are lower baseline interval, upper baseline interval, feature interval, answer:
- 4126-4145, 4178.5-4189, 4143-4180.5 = -0.02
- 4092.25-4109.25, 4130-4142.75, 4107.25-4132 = -0.14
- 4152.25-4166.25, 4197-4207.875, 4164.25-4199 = -0.10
